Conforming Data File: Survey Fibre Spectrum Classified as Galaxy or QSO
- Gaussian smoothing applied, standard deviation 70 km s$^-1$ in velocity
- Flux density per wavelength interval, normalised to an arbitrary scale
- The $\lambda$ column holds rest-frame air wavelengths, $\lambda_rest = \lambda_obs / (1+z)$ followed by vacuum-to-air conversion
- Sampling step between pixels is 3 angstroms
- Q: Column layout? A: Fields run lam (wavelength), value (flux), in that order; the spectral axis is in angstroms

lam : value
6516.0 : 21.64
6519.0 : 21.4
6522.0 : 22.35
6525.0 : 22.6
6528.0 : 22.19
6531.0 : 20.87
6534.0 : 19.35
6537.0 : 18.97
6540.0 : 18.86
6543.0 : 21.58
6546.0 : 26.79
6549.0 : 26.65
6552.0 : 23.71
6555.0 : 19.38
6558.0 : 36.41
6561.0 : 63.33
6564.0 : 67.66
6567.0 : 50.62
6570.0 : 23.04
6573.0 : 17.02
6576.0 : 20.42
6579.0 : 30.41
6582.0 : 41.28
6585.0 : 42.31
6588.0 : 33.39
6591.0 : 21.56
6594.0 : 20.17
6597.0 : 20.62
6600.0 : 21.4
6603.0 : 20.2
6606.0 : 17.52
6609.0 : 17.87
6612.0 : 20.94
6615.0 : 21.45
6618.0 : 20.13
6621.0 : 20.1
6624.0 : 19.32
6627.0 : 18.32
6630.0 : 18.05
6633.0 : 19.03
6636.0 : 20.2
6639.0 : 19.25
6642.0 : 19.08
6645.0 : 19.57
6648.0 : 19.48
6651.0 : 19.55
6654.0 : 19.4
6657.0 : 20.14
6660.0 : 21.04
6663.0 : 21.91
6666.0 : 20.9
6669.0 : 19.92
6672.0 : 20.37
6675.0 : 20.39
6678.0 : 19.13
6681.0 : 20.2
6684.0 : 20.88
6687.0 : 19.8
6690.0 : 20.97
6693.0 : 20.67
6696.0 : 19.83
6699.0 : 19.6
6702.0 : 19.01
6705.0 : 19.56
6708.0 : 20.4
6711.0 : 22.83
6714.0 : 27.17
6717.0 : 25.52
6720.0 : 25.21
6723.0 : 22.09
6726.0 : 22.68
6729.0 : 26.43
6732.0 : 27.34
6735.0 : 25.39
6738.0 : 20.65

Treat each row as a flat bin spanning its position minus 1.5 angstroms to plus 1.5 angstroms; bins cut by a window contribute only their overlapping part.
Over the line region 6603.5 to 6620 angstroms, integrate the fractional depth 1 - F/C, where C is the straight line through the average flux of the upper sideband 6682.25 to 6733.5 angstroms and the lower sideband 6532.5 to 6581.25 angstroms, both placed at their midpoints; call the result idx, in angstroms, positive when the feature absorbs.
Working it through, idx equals 4.7 angstroms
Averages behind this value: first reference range 30.4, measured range 19.6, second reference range 22.3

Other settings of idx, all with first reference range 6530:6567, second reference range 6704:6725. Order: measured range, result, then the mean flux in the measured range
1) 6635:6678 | 9.9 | 20.1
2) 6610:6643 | 9.5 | 19.6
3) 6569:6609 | 5.8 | 25.1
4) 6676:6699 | 4.1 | 20.2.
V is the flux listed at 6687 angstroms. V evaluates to 19.8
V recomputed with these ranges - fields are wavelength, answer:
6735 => 25.39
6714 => 27.17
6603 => 20.2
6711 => 22.83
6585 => 42.31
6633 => 19.03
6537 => 18.97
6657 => 20.14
